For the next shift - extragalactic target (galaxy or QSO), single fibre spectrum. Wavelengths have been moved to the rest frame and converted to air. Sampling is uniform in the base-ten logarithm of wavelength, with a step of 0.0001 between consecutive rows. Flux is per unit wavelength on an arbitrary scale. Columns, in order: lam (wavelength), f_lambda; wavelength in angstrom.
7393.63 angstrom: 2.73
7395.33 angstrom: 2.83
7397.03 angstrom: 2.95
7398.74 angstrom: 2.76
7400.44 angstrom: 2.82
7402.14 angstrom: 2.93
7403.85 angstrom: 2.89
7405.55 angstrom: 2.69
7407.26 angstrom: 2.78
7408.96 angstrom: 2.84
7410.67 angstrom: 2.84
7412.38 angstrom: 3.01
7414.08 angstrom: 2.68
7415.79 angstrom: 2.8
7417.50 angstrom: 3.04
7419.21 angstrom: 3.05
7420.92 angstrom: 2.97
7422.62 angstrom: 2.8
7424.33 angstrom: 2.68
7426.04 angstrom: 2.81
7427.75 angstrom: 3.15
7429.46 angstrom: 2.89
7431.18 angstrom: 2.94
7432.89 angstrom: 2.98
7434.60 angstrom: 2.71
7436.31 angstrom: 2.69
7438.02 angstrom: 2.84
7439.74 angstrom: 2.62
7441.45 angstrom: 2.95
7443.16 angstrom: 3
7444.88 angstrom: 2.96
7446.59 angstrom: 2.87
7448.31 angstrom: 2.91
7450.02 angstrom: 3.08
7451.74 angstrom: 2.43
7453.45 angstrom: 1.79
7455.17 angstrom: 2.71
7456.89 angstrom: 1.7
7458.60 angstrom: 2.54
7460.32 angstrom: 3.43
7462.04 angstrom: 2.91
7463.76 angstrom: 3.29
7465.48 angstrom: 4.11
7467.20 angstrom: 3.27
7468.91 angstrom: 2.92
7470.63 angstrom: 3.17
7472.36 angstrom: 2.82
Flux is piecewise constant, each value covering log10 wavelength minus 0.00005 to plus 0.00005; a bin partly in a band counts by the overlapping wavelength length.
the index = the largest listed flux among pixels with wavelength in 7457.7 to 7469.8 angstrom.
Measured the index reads 4.11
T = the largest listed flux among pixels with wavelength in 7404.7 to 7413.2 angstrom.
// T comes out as 3.01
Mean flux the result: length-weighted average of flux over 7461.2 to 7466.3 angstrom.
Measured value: 3.43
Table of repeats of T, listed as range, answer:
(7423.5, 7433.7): 3.15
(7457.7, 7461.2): 3.43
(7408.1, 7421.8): 3.05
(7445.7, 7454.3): 3.08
